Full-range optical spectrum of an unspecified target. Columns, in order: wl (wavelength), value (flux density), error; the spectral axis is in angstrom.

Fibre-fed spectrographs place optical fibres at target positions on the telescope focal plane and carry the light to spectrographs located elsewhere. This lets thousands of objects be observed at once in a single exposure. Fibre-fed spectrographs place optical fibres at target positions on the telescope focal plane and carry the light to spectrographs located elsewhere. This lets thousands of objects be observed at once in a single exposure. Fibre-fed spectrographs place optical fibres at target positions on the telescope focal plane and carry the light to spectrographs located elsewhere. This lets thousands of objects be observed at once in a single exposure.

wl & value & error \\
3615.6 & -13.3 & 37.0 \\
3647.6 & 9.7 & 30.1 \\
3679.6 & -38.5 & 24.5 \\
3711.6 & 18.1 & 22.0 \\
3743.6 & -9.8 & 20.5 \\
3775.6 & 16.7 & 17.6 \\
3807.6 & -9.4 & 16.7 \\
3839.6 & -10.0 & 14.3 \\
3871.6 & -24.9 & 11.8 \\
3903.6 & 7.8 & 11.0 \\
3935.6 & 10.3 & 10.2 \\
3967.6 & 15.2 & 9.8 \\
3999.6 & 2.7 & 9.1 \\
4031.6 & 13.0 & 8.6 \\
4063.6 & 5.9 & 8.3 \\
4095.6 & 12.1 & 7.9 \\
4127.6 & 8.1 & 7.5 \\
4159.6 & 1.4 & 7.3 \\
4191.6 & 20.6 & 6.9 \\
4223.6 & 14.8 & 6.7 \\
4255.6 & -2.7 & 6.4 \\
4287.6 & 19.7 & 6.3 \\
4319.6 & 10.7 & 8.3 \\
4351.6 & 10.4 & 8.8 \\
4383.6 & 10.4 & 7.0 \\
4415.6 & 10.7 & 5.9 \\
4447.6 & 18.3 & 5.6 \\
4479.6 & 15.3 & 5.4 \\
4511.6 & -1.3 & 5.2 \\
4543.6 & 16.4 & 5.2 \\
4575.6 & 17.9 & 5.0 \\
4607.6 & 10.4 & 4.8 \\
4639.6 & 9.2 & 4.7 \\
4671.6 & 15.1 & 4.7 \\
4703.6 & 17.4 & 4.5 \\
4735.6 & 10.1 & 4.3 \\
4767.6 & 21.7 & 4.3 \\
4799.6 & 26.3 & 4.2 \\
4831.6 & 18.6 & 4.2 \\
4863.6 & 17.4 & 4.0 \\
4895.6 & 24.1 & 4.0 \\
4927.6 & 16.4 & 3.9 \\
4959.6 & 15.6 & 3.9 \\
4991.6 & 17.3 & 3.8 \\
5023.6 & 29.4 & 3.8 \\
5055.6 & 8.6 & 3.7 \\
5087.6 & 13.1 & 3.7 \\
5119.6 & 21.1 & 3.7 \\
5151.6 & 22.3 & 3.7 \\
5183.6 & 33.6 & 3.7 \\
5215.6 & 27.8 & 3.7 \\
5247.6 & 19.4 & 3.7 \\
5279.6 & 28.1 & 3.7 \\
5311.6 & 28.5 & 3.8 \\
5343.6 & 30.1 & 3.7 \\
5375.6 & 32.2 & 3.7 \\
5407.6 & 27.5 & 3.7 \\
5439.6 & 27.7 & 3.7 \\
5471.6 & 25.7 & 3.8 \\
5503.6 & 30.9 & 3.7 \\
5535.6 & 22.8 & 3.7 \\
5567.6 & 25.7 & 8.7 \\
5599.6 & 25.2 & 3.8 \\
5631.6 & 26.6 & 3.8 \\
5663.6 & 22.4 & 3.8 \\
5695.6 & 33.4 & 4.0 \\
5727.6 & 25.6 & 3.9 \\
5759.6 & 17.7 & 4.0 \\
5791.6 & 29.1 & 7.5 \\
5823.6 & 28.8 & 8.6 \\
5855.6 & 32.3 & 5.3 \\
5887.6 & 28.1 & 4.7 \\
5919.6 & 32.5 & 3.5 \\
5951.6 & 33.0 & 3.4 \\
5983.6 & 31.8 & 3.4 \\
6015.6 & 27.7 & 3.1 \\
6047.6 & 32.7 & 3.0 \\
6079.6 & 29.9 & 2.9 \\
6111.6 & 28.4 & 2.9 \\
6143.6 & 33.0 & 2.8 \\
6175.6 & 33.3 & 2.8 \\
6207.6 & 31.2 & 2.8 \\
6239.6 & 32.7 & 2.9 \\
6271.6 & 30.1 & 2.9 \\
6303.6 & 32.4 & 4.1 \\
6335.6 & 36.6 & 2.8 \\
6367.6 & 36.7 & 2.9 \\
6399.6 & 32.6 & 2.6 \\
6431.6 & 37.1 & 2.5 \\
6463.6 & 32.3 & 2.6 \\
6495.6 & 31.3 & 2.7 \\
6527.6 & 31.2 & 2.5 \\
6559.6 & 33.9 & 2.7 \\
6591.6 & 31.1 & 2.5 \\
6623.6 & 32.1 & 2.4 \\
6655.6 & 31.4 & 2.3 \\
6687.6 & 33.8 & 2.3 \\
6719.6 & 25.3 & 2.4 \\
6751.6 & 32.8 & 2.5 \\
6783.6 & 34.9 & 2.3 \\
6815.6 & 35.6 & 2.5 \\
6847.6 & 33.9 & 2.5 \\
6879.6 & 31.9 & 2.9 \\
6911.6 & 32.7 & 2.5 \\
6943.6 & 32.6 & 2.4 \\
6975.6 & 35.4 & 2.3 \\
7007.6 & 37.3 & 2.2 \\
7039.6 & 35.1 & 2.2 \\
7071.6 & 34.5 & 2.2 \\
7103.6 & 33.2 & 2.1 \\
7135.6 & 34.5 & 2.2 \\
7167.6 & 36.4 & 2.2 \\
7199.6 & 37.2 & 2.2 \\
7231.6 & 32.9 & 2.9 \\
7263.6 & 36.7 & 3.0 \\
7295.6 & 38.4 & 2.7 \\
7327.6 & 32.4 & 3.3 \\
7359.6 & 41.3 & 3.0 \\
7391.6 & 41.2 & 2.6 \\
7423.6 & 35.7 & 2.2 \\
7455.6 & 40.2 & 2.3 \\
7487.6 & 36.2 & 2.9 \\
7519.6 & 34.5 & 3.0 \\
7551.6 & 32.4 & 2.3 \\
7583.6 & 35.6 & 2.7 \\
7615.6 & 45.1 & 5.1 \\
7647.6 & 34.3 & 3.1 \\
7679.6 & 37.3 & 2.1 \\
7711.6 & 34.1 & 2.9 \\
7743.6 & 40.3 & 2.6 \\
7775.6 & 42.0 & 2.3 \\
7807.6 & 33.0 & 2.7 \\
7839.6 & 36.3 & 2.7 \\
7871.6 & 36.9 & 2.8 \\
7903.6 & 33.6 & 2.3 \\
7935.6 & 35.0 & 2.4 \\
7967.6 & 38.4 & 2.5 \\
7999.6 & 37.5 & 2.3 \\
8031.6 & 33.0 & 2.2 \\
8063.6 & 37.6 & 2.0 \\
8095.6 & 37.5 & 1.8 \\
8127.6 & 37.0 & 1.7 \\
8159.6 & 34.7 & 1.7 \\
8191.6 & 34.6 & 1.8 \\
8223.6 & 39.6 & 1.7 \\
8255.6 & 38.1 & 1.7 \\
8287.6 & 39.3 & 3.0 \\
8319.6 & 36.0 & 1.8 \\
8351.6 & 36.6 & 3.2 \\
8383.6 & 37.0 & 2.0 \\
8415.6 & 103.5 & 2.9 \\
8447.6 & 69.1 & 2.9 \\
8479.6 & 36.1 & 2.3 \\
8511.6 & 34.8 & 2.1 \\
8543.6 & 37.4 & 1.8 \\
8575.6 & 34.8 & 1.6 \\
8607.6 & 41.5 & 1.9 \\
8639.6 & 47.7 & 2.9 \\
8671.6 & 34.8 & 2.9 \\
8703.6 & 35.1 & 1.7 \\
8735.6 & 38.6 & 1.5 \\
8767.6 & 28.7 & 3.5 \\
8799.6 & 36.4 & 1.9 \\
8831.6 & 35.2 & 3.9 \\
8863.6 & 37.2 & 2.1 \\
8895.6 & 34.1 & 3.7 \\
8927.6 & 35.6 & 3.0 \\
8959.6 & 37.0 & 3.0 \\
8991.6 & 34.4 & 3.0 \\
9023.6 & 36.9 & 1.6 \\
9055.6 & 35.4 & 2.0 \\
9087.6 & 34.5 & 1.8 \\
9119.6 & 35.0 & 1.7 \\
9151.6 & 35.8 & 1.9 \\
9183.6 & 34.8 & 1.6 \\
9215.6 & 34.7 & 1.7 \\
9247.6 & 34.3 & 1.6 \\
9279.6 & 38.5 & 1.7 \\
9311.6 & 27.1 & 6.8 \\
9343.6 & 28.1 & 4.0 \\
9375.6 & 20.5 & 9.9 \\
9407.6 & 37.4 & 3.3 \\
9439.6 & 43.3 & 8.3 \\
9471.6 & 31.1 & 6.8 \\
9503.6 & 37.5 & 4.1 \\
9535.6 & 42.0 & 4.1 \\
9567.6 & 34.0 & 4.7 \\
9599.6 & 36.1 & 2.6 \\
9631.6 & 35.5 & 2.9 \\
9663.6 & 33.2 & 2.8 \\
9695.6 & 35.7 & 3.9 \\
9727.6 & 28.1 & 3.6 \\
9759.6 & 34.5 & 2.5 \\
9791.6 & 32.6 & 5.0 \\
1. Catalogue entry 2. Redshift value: 0.283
